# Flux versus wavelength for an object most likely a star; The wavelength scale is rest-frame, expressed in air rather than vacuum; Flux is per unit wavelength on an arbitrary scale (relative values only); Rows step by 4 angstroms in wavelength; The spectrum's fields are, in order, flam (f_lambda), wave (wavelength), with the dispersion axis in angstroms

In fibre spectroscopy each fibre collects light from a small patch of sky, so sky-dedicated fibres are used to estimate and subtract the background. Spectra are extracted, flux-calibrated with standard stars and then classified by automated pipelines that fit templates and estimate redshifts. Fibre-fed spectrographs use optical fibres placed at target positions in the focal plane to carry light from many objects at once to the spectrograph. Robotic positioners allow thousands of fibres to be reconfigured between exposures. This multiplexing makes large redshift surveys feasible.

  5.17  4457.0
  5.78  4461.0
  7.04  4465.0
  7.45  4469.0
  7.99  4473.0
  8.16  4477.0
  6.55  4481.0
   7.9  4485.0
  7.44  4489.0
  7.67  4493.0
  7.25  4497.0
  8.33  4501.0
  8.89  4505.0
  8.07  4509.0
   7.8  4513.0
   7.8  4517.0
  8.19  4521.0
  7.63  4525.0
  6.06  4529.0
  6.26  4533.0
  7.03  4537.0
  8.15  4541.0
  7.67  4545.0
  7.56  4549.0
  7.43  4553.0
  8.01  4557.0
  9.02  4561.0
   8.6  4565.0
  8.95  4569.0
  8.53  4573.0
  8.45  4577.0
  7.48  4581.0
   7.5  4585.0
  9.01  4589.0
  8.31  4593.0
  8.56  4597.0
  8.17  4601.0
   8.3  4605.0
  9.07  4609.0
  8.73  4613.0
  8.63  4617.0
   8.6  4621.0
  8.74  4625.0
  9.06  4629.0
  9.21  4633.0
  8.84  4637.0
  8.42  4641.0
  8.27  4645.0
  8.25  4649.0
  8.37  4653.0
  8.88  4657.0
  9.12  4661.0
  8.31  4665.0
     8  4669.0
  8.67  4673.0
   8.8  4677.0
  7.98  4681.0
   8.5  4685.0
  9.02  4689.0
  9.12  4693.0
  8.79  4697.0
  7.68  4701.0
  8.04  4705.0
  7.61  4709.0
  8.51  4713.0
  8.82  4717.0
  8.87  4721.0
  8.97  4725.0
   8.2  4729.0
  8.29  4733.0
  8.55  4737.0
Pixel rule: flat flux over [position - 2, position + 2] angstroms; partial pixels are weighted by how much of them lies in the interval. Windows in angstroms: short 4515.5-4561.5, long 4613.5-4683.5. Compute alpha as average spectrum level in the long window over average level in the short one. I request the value 1.1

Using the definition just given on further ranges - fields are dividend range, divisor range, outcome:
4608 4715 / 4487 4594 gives 1.09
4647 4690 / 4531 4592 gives 1.07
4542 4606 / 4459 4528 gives 1.08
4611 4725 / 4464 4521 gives 1.10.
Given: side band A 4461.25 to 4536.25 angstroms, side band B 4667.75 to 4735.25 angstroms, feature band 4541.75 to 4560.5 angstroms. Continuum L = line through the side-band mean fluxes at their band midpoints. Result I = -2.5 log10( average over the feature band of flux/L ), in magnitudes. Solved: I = -0.005 mag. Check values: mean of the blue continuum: 7.53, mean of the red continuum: 8.47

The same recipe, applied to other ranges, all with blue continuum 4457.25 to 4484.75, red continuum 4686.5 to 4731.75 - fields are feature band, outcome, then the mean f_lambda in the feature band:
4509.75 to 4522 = -0.08 mag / 7.92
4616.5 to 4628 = -0.09 mag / 8.7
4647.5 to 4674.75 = -0.04 mag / 8.52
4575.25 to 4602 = -0.06 mag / 8.21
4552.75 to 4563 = -0.09 mag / 8.28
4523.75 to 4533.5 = 0.12 mag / 6.63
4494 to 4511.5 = -0.12 mag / 8.1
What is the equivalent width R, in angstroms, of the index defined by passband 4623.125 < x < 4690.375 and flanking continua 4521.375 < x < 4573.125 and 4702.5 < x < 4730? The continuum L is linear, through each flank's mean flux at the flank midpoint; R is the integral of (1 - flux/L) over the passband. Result -3.5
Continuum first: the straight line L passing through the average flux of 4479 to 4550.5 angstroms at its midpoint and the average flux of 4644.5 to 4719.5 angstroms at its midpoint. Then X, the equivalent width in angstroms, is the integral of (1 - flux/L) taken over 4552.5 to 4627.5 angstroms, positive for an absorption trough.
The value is -4.48 angstroms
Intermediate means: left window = 7.57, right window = 8.47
